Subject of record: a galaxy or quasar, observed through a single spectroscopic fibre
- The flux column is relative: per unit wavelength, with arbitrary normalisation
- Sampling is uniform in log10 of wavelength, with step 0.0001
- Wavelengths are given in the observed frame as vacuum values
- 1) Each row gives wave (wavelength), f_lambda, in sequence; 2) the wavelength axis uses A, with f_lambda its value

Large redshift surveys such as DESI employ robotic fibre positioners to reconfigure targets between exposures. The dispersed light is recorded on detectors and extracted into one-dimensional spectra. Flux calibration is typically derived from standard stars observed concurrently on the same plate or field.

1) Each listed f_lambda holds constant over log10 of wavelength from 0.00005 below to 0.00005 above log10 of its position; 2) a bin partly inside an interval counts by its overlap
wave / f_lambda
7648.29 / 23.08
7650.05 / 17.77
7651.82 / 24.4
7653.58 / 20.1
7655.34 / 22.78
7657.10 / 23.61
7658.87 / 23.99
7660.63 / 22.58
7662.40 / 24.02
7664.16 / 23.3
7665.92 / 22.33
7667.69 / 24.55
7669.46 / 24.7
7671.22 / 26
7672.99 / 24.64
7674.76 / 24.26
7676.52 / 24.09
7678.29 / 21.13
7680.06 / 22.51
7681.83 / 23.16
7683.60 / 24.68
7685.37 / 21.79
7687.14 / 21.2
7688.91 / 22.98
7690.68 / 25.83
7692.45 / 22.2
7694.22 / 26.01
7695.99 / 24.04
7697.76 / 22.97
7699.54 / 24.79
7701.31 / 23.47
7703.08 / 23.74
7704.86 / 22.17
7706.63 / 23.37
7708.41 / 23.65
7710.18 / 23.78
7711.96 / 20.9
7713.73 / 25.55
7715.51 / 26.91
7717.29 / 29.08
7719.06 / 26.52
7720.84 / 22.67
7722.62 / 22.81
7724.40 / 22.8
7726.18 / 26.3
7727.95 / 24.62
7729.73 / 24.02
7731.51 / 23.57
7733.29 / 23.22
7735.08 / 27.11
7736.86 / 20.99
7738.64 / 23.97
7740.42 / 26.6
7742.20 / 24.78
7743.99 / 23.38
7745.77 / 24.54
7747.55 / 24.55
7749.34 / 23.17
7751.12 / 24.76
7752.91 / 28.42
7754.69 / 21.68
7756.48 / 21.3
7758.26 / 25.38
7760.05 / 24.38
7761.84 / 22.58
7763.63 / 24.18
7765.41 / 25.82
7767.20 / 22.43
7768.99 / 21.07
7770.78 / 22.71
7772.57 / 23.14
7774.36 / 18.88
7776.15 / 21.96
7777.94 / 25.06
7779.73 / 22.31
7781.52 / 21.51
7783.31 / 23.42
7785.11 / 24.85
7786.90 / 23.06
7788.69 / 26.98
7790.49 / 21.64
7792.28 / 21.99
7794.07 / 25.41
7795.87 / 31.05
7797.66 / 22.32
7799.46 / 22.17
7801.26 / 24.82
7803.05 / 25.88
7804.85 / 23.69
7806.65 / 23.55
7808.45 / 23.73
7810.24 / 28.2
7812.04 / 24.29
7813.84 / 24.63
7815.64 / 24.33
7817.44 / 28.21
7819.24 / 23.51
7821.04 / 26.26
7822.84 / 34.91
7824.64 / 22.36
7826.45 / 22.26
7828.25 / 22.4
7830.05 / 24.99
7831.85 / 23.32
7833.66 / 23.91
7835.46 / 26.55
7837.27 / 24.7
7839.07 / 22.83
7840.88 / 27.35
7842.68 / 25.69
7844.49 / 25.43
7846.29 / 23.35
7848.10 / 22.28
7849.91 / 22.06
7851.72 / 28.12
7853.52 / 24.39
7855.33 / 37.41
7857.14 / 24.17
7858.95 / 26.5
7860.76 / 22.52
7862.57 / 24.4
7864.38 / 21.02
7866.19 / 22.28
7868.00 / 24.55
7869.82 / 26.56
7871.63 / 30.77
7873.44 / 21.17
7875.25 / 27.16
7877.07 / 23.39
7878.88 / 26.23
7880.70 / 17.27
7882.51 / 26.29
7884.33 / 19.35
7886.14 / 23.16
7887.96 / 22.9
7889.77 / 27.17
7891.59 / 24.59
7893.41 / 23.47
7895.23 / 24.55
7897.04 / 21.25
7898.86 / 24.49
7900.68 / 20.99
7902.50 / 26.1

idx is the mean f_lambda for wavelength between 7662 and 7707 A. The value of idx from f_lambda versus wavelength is 23.6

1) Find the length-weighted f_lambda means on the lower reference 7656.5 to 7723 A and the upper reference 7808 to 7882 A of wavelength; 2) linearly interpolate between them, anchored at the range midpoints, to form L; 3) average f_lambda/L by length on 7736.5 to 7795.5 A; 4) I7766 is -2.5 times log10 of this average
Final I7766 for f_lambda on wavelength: 0.04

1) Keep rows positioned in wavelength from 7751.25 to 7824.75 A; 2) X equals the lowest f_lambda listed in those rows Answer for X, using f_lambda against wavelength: 18.88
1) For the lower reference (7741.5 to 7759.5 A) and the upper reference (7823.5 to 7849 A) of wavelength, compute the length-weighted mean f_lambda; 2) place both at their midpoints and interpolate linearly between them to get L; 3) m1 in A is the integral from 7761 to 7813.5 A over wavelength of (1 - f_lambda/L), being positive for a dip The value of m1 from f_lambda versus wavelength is 0.9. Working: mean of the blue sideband 24.2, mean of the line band 23.8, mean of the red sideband 24.2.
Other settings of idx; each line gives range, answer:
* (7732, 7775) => 23.7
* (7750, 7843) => 24.3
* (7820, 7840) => 24.9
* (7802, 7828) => 25.3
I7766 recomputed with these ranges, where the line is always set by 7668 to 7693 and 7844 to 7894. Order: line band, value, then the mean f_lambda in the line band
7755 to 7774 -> 0.041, 23.1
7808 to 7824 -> -0.094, 26.5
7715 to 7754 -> -0.040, 24.7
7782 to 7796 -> -0.010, 24.4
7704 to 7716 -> 0.002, 23.7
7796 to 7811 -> -0.018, 24.6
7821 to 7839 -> -0.028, 25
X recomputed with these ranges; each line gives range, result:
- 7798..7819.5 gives 22.17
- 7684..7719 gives 20.9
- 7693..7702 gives 22.97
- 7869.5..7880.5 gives 21.17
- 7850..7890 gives 17.27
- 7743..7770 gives 21.07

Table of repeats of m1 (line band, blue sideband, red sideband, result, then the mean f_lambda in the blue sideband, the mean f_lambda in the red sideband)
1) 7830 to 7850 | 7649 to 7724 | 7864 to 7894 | -0.4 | 23.6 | 24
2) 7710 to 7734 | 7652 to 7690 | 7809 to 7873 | -0.6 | 23.3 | 25.3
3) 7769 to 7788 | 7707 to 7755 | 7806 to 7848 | 1.6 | 24.5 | 25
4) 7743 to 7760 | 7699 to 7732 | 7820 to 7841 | 0.2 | 24.3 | 25.1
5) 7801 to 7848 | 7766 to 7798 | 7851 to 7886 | -1.8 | 23.4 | 24.9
